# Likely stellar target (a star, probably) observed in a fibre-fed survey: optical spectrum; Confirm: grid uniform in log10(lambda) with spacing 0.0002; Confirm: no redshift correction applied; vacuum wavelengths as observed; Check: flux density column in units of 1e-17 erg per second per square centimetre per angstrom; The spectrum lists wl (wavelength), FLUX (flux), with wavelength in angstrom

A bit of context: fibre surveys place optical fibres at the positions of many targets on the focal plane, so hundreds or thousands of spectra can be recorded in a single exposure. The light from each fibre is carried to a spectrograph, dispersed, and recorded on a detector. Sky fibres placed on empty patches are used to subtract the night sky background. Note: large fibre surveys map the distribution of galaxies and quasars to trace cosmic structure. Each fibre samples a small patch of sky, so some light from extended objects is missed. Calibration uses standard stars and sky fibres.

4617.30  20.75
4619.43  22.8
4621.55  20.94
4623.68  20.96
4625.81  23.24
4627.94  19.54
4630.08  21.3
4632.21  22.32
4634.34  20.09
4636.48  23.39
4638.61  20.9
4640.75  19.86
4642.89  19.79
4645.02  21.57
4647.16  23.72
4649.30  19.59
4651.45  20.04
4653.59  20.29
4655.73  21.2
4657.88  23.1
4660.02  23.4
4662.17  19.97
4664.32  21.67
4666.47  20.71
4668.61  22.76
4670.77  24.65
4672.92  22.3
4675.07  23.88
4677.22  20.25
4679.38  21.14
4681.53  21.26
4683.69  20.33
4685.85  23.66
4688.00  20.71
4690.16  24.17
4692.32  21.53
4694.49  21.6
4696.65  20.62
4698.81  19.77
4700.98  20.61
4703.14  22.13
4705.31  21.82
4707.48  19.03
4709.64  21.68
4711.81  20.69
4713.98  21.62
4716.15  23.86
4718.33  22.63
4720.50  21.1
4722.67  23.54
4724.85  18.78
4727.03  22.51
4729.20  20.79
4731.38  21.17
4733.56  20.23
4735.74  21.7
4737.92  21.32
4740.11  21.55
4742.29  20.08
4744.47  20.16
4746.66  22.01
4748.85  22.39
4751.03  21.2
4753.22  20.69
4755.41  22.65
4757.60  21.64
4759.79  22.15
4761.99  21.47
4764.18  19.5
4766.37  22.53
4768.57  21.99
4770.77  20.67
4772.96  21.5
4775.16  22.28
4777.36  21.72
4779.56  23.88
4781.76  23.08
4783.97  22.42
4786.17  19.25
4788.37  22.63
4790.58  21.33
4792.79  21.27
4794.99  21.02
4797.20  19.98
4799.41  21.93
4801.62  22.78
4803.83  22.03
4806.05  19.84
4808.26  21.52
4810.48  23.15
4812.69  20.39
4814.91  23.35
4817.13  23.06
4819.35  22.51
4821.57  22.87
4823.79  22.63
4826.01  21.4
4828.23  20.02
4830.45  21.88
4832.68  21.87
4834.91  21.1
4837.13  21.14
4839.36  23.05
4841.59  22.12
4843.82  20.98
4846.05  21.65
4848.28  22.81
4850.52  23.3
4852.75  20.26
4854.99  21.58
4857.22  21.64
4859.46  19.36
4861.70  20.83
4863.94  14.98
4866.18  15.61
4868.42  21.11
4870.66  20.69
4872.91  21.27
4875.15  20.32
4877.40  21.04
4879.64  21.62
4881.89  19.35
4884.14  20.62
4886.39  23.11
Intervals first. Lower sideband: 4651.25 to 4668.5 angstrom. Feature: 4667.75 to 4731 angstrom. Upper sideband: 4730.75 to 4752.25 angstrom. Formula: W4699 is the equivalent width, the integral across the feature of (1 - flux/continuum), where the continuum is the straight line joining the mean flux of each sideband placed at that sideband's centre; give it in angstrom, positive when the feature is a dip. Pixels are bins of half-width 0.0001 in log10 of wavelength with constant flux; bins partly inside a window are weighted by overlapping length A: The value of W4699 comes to -1.1 angstrom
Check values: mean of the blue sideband 21.5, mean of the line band 21.7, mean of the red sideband 21.2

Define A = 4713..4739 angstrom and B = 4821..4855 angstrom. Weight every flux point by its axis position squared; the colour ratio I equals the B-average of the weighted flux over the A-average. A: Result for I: 1.1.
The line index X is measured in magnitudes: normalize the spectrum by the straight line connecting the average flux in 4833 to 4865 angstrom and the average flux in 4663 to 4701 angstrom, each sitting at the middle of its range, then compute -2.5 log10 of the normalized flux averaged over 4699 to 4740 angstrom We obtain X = 0.01 mag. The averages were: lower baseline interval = 21.8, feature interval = 21.4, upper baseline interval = 21.1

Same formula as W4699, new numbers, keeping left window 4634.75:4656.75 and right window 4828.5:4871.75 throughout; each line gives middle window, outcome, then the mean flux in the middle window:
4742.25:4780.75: -1.34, 21.6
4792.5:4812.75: -0.57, 21.5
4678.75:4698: -0.63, 21.7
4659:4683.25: -1.12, 21.9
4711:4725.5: -0.63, 21.9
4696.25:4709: 0.15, 20.7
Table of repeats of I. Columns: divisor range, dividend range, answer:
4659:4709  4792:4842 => 1.06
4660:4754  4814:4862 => 1.07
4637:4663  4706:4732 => 1.04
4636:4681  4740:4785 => 1.05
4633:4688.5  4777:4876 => 1.06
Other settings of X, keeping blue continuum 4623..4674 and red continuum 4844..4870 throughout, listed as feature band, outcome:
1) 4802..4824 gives -0.08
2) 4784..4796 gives -0.03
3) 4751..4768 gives -0.03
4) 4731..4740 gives -0.01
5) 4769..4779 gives -0.05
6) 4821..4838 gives -0.06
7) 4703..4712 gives 0.01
